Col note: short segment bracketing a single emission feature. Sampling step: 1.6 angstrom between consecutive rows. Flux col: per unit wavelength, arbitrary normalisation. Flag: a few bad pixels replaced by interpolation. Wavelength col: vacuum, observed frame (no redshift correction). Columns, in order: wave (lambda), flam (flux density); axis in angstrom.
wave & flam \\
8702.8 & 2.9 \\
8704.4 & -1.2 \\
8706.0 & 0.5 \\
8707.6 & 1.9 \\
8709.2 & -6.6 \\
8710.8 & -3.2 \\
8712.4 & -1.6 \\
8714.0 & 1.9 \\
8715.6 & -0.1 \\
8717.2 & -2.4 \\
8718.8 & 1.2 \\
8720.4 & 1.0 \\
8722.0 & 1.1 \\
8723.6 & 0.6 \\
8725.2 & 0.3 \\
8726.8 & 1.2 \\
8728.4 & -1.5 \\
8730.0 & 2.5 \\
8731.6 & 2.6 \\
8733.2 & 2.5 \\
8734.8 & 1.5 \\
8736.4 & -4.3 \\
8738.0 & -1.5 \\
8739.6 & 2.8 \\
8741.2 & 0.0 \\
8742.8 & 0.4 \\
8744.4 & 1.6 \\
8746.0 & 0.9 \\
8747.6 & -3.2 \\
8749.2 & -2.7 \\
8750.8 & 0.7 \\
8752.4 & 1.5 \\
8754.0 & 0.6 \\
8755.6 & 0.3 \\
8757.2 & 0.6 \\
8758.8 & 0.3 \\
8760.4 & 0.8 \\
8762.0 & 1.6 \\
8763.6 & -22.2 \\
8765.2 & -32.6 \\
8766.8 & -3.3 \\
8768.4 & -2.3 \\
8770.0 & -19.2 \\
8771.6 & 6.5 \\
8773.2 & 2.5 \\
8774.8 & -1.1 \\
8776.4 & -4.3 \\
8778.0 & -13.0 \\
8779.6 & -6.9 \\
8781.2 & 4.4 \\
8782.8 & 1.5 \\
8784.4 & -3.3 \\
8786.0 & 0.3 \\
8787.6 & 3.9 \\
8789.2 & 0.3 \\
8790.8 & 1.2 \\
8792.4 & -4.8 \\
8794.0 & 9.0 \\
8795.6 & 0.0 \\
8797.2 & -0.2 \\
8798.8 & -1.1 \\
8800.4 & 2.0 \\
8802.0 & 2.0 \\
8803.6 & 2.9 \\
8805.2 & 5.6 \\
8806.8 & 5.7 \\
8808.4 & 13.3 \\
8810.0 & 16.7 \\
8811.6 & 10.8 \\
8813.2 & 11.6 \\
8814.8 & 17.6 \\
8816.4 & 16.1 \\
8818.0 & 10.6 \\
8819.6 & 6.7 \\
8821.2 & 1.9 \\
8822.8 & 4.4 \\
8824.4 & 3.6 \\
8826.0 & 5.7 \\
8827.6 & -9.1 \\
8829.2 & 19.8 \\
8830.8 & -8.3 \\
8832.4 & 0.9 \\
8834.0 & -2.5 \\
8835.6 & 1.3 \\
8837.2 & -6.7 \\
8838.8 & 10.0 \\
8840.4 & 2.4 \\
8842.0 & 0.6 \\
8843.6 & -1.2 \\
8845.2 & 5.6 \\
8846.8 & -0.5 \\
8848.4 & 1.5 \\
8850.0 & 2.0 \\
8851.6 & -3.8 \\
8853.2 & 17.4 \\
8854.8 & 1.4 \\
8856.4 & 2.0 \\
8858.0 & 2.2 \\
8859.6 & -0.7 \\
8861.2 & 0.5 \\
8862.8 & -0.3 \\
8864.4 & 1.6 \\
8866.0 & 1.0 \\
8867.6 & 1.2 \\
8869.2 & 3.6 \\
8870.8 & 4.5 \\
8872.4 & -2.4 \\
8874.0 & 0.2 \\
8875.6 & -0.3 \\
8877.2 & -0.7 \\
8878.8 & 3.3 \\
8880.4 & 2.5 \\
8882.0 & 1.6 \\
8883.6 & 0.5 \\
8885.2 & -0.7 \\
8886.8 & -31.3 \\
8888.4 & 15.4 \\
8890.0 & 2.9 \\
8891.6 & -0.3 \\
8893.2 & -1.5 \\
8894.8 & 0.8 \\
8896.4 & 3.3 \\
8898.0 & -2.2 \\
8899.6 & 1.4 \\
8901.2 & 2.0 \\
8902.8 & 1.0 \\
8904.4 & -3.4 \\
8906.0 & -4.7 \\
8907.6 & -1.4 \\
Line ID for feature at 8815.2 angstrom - [O II]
